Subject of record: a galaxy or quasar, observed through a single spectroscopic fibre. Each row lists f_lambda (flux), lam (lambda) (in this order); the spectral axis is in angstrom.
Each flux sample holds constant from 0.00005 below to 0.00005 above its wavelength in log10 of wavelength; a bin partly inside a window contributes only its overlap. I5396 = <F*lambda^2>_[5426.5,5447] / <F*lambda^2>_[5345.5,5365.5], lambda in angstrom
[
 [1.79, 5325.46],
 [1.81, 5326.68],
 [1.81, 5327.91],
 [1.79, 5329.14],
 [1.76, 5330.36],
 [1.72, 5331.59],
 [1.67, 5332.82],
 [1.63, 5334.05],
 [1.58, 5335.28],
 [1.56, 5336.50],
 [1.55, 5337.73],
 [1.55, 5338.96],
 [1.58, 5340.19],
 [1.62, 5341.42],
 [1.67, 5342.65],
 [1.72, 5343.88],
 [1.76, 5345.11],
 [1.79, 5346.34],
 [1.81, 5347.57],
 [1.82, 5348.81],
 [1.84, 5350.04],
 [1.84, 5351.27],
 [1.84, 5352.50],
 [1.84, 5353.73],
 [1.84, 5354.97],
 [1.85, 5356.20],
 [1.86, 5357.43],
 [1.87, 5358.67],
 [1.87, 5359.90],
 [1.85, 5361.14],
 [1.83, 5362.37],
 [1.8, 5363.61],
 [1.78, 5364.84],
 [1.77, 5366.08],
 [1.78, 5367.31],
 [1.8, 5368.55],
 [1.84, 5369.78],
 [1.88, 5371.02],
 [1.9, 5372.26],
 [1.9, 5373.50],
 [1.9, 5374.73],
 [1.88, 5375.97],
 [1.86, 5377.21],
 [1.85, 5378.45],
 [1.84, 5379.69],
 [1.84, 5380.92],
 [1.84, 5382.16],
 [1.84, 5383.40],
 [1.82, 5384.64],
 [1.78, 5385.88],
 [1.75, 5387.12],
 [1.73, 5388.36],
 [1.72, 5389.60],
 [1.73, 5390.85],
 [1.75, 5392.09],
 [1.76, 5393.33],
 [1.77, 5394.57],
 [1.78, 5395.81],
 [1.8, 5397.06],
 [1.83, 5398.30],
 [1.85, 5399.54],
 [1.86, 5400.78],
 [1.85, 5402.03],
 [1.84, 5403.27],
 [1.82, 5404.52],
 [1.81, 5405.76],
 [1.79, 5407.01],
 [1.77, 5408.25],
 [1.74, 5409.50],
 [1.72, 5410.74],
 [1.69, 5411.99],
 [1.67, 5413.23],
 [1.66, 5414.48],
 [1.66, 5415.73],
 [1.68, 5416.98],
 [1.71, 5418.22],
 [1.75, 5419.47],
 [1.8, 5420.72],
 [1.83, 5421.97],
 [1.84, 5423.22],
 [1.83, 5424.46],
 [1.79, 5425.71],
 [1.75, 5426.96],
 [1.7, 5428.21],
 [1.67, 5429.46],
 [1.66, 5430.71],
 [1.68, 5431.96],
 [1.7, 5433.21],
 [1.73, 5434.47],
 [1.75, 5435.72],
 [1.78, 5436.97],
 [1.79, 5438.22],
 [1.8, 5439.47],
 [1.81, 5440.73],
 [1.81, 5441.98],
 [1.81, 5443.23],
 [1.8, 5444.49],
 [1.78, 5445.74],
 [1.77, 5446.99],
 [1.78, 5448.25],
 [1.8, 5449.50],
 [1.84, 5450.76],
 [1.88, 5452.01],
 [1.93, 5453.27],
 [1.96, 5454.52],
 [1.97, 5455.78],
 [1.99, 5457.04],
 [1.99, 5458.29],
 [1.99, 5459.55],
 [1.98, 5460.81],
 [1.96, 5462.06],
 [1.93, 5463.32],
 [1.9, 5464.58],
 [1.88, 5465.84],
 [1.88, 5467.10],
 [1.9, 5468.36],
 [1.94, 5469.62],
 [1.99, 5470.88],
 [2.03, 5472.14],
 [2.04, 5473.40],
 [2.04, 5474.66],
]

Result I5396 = 1.0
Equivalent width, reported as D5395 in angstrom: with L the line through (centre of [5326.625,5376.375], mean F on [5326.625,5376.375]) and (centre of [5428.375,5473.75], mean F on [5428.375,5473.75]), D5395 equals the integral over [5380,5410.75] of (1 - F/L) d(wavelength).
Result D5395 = 0.3 angstrom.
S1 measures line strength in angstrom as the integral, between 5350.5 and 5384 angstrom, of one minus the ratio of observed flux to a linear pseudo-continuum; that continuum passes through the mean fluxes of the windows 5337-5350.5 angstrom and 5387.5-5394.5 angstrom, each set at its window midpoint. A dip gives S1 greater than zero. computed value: -2.44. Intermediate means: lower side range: 1.7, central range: 1.84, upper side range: 1.74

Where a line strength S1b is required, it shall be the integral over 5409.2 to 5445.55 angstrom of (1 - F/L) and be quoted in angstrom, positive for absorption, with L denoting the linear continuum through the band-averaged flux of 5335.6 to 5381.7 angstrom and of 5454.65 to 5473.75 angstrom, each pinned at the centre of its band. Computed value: 2.9 angstrom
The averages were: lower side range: 1.79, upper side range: 1.96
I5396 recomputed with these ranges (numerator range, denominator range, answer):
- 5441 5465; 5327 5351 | 1.16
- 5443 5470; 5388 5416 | 1.09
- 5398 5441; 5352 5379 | 0.97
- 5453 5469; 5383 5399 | 1.12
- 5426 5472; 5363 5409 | 1.04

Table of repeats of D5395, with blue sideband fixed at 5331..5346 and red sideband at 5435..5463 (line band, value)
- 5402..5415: 0.2 angstrom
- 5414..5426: 0.3 angstrom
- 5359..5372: -1.0 angstrom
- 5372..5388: -1.1 angstrom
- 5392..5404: -0.4 angstrom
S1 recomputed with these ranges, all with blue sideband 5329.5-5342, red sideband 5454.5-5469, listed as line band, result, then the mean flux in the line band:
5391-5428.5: 0.9 angstrom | 1.77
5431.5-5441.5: 0.6 angstrom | 1.76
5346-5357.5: -1.1 angstrom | 1.83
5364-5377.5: -1.0 angstrom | 1.84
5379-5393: -0.3 angstrom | 1.79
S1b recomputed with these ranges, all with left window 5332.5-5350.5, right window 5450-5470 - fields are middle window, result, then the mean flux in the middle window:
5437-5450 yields 0.69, 1.79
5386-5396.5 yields 0.19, 1.75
